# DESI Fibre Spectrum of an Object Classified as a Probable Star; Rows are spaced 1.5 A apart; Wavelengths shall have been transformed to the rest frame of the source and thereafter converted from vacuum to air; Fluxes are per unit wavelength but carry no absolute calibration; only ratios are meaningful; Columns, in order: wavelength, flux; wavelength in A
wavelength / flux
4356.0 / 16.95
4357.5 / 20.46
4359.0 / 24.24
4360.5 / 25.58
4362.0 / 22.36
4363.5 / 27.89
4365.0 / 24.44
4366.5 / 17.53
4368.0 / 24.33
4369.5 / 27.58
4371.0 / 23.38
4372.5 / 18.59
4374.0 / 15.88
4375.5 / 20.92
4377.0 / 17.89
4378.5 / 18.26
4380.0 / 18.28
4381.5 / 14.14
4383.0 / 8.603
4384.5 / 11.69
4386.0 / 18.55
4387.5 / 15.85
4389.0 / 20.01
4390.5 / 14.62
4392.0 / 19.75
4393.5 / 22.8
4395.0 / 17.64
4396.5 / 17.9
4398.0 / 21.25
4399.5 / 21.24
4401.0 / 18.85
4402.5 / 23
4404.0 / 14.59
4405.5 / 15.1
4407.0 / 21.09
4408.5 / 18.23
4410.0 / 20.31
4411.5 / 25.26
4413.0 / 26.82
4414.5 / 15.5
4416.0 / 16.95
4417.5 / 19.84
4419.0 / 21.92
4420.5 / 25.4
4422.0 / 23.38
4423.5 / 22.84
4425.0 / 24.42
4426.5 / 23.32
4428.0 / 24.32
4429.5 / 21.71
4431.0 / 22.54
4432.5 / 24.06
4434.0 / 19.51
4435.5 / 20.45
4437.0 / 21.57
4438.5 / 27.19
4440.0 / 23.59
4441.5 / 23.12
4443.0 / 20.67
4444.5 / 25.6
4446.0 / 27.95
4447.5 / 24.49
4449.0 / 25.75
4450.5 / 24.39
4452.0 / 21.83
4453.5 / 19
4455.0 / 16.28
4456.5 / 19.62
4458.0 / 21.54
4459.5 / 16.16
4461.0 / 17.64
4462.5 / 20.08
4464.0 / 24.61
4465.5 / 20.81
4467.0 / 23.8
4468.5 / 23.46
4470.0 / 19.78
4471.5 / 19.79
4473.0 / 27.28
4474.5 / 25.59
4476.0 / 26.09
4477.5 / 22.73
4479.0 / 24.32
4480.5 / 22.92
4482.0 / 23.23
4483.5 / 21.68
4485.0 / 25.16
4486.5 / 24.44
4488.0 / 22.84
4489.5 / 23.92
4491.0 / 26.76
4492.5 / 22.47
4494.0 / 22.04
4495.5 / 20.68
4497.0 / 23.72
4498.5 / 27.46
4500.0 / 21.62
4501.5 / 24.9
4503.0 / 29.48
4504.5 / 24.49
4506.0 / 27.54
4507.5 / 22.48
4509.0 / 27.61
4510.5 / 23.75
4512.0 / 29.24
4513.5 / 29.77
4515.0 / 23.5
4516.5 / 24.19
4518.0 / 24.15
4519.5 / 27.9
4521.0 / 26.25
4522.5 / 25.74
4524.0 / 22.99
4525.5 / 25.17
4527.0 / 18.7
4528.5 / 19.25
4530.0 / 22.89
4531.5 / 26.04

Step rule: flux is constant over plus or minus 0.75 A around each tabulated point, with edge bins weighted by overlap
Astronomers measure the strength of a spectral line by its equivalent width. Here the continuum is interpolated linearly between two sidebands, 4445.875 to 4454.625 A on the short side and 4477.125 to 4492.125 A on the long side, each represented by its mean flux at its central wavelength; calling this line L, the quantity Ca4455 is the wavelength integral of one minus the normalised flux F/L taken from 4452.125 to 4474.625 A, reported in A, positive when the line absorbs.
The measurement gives 2.5 A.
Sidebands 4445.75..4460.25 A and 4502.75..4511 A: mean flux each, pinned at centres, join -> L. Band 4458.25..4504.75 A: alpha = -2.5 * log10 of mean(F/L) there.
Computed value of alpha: 0.03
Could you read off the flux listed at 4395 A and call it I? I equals 17.64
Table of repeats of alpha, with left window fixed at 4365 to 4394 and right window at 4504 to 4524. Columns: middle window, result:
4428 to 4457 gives -0.038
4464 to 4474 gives 0.030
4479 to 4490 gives 0.031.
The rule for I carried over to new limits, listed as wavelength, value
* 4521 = 26.25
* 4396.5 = 17.9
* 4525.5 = 25.17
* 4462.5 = 20.08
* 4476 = 26.09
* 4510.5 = 23.75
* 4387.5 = 15.85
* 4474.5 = 25.59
